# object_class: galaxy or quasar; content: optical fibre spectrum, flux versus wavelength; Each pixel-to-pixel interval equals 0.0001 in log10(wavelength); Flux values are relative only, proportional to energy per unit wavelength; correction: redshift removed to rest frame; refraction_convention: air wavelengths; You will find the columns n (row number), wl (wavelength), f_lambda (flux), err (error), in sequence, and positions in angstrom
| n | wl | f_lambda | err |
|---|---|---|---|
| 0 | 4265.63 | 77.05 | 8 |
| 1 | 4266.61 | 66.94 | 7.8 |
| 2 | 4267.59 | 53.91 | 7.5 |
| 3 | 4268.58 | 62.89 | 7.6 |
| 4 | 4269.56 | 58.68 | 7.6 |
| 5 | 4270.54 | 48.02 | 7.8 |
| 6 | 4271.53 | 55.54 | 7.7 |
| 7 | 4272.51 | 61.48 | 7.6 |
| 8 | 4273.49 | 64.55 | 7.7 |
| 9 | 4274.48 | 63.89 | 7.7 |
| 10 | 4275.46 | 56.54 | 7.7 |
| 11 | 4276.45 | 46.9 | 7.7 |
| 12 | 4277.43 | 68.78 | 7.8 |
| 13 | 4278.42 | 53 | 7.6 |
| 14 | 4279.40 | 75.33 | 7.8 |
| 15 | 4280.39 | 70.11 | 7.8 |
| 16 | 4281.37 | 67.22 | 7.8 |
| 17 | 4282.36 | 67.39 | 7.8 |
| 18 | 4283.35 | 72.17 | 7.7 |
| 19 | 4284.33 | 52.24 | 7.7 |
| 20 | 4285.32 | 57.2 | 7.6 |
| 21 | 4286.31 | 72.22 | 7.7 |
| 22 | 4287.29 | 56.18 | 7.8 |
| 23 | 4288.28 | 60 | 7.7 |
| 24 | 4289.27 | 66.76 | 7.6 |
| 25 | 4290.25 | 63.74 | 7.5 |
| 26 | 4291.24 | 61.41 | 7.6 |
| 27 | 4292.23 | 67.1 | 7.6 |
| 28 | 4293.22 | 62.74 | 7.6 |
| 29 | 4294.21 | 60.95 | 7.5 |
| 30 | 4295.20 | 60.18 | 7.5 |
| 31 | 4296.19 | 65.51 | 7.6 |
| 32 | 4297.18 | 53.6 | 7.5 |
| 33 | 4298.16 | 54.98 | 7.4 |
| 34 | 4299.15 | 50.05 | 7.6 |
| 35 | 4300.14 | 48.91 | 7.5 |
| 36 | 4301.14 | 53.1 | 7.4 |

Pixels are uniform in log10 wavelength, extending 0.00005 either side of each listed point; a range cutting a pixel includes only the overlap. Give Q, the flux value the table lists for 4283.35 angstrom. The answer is 72.17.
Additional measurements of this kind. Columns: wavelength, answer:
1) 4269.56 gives 58.68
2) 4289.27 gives 66.76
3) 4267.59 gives 53.91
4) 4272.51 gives 61.48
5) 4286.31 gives 72.22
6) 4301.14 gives 53.1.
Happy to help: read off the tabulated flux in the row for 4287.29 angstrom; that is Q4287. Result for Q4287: 56.18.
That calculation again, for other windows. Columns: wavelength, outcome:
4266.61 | 66.94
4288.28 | 60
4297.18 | 53.6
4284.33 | 52.24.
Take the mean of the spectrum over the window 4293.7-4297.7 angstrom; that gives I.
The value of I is 60.1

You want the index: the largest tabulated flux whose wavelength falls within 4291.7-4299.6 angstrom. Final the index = 67.1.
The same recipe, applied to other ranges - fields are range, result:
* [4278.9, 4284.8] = 75.33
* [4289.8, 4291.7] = 63.74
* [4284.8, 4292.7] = 72.22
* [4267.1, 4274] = 64.55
